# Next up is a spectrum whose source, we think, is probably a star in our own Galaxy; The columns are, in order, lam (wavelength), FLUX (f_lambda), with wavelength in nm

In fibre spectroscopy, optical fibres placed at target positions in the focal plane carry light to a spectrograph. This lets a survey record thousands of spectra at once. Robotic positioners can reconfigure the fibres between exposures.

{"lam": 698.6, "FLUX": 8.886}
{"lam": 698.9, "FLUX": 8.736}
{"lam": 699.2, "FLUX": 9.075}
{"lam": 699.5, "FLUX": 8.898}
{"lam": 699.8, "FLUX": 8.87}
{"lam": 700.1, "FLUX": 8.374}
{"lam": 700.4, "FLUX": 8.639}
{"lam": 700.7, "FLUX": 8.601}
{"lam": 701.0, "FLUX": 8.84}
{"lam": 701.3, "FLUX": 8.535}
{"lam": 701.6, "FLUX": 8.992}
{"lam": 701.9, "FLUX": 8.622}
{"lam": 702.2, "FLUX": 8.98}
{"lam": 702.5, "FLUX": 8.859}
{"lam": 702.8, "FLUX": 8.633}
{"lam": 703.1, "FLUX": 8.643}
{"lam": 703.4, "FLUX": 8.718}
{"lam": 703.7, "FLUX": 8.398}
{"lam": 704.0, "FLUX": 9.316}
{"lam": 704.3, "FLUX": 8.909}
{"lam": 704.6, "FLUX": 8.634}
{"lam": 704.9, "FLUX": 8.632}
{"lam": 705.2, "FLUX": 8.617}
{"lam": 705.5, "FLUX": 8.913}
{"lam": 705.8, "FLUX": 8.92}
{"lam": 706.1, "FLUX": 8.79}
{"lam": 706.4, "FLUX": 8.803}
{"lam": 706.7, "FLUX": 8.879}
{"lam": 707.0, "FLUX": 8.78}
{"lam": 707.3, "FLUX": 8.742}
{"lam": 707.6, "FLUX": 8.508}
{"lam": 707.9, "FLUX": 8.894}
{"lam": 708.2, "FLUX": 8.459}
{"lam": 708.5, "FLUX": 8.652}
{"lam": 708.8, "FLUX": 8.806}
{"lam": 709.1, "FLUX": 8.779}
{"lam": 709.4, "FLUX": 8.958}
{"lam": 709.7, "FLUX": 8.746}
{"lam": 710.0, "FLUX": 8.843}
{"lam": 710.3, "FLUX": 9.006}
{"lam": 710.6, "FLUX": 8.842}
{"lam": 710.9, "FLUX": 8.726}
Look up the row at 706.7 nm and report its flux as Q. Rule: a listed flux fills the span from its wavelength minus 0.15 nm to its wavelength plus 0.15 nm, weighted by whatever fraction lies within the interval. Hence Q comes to 8.879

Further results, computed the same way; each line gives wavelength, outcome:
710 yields 8.843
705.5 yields 8.913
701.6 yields 8.992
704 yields 9.316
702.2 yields 8.98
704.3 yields 8.909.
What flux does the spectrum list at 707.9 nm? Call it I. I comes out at 8.894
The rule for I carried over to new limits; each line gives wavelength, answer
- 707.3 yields 8.742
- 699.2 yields 9.075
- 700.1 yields 8.374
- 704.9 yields 8.632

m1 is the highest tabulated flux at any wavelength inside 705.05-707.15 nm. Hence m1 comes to 8.92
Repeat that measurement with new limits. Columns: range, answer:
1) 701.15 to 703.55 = 8.992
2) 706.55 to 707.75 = 8.879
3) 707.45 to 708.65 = 8.894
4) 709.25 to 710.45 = 9.006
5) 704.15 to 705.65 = 8.913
